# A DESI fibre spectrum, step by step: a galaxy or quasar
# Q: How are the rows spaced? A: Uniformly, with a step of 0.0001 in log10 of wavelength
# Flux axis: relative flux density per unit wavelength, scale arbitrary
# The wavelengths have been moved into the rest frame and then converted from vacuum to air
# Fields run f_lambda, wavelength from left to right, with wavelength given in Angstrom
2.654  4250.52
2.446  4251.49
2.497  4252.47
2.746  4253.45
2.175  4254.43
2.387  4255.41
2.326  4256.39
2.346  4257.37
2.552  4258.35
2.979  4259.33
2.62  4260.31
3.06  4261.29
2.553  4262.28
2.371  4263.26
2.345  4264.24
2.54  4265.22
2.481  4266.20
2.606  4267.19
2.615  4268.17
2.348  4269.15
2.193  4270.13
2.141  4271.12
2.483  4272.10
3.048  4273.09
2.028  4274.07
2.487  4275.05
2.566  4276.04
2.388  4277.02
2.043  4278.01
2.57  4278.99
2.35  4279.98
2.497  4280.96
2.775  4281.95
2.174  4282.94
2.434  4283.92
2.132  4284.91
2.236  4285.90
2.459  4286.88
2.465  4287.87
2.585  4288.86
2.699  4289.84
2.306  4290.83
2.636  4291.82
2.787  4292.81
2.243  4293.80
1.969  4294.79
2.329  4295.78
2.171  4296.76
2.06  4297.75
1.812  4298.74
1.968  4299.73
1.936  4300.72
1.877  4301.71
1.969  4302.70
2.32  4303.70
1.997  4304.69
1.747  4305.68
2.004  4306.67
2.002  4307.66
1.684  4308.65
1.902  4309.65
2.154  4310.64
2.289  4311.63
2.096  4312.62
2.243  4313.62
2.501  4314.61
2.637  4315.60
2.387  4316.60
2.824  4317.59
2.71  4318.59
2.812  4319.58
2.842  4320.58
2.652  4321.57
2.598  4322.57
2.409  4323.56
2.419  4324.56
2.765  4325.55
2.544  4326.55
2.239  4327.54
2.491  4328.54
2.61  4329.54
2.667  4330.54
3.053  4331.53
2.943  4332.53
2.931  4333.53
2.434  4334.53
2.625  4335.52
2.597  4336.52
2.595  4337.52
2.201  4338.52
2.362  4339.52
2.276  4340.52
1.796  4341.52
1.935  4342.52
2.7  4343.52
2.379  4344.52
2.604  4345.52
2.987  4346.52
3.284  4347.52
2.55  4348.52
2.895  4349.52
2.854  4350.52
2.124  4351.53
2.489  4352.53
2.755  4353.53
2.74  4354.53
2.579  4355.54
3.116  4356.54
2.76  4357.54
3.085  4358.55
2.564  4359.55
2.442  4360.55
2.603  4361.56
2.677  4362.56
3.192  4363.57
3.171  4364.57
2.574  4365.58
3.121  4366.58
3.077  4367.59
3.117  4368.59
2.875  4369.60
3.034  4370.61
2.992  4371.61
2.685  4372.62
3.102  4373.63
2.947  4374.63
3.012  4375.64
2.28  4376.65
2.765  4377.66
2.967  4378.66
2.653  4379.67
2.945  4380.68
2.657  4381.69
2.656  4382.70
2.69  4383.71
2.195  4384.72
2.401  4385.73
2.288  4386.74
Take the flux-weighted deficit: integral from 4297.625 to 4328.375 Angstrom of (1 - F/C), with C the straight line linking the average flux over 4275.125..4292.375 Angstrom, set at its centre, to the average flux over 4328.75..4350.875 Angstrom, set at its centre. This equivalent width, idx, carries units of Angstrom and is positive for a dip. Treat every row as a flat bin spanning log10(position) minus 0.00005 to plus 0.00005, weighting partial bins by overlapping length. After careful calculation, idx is 3.0 Angstrom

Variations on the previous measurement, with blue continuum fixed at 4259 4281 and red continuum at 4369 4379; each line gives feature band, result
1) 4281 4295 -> 0.7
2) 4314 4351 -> 1.6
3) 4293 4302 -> 1.8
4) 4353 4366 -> 0.1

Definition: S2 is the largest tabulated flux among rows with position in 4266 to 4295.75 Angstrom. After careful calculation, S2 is 3.048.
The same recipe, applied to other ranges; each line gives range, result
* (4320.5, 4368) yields 3.284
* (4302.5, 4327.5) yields 2.842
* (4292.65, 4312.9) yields 2.787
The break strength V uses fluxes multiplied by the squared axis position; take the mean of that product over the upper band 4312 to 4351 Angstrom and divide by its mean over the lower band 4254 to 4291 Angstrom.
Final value 1.08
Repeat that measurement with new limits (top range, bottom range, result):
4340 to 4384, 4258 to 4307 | 1.21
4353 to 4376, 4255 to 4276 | 1.20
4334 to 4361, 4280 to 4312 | 1.20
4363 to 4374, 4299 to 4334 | 1.29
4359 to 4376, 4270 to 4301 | 1.28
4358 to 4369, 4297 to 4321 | 1.34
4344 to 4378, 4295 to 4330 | 1.26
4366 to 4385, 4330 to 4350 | 1.11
